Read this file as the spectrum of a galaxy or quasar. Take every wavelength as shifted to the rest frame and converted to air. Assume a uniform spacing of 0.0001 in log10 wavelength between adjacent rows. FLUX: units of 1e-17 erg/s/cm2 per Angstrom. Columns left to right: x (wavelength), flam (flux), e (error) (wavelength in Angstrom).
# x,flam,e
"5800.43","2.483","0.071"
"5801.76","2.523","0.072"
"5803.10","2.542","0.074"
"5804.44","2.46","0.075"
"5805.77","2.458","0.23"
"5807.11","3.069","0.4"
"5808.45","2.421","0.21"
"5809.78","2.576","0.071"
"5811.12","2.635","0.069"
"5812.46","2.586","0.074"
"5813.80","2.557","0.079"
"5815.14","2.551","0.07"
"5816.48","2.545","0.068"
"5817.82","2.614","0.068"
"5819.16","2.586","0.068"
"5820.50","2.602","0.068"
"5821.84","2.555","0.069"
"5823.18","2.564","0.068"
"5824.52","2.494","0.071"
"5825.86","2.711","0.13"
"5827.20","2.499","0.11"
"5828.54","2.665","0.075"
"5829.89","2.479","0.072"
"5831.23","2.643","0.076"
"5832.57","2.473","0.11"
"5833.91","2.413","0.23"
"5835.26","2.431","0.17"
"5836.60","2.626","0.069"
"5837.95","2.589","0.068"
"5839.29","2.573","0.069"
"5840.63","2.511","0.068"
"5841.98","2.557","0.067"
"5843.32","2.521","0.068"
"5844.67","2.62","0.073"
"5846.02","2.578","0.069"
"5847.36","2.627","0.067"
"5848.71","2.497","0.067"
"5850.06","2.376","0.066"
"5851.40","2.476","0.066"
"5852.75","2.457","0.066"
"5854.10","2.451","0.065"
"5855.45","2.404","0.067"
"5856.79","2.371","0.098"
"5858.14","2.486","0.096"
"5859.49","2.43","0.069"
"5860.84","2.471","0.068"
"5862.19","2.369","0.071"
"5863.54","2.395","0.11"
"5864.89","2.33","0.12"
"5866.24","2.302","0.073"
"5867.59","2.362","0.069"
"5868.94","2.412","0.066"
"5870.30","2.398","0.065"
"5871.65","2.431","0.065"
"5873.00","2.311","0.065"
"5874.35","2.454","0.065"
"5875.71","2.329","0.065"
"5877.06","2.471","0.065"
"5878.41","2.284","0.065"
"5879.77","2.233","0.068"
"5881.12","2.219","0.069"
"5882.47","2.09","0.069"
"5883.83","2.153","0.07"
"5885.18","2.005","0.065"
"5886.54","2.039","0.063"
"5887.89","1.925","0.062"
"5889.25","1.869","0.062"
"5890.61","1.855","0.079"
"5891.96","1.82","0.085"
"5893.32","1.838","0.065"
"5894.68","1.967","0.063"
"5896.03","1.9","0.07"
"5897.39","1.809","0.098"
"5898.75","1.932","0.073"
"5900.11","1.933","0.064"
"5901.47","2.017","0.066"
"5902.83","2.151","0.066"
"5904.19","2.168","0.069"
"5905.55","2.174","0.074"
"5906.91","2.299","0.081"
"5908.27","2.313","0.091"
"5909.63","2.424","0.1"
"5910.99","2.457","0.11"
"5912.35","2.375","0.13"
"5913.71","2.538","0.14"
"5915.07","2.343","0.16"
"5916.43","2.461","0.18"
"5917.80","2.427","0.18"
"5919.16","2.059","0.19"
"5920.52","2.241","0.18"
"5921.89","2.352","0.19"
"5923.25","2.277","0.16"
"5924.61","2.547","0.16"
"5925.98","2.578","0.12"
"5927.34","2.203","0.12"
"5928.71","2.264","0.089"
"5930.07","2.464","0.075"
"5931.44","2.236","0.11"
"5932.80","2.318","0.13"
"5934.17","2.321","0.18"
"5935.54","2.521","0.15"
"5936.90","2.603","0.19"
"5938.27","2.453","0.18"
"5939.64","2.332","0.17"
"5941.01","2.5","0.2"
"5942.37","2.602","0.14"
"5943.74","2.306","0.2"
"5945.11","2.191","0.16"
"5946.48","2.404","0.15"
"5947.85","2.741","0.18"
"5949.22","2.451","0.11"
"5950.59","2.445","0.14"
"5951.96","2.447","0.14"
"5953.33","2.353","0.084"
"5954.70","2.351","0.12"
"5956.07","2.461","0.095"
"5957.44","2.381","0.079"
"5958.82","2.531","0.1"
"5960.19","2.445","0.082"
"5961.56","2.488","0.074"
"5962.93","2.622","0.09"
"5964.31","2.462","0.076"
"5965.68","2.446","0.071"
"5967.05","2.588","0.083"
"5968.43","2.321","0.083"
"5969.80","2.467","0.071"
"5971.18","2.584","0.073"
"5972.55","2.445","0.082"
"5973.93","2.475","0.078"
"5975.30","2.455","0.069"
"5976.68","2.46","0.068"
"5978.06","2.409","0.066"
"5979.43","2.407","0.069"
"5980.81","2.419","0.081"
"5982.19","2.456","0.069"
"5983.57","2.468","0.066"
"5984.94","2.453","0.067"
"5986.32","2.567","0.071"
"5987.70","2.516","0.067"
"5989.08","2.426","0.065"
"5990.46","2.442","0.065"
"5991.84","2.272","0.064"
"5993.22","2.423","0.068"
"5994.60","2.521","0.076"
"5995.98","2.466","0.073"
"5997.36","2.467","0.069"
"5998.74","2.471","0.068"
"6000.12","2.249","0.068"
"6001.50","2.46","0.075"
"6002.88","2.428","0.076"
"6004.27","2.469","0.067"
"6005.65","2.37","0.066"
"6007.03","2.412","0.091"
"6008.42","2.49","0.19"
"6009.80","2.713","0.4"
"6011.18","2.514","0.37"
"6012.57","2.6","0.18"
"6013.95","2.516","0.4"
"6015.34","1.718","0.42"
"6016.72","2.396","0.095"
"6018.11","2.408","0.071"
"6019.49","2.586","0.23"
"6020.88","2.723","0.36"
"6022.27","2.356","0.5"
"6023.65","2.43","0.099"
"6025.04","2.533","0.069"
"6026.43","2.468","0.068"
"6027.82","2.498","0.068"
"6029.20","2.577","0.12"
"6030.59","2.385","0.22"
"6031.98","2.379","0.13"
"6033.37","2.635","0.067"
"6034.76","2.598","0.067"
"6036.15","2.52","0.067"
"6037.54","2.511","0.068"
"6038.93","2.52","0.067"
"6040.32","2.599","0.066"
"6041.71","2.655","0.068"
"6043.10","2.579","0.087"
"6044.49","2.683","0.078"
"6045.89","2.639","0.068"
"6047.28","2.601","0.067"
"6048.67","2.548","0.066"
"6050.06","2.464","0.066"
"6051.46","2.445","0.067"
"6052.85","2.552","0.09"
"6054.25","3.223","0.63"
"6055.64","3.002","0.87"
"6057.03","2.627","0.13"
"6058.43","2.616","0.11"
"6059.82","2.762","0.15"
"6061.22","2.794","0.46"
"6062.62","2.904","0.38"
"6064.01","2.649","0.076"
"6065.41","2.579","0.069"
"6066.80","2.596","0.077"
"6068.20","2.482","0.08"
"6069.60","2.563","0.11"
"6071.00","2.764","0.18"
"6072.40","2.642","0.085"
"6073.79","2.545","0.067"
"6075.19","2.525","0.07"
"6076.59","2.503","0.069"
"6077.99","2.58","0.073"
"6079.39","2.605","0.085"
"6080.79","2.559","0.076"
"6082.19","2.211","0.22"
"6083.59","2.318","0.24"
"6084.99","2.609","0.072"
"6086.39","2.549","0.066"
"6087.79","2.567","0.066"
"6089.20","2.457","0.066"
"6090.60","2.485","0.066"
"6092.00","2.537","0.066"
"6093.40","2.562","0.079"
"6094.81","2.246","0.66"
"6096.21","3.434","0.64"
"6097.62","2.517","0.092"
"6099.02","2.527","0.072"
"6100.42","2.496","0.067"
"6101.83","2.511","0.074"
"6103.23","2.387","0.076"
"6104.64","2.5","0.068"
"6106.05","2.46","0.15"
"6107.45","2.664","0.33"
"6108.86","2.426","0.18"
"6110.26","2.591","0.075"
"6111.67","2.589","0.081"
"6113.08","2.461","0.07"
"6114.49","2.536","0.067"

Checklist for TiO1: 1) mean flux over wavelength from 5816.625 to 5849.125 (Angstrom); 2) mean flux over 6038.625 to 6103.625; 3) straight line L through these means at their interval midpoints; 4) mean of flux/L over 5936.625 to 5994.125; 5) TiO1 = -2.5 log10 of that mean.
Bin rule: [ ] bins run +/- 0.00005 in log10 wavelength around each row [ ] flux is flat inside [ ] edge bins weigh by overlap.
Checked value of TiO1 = 0.06 mag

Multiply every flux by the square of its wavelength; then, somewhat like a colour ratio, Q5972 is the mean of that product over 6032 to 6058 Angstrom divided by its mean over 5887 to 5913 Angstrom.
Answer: 1.34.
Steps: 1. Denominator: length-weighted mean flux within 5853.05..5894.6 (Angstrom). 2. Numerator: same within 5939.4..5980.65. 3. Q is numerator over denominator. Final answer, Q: 1.1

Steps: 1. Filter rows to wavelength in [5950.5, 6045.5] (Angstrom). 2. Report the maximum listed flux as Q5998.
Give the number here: 2.723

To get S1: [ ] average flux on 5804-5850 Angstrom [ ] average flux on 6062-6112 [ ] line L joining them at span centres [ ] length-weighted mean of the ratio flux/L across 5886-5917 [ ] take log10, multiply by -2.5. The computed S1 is 0.21 mag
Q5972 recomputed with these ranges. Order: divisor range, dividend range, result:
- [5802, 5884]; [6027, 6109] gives 1.12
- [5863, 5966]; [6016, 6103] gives 1.18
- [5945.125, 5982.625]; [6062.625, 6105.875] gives 1.08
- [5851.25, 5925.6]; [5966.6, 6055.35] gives 1.16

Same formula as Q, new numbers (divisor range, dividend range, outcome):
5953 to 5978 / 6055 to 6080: 1.08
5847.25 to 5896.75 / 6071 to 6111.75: 1.12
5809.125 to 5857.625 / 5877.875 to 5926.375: 0.85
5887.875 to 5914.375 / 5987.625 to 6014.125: 1.18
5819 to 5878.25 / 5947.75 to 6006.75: 0.99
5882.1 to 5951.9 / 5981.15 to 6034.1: 1.09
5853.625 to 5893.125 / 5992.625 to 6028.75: 1.09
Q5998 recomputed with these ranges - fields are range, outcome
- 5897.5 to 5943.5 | 2.603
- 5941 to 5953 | 2.741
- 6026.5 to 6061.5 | 3.223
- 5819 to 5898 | 2.711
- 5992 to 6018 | 2.713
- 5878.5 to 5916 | 2.538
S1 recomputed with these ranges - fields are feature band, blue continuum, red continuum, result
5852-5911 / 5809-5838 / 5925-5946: 0.12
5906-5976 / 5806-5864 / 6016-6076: 0.06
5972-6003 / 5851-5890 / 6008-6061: 0.02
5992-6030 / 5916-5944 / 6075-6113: 0.00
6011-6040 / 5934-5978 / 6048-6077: 0.05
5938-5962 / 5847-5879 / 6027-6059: 0.03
